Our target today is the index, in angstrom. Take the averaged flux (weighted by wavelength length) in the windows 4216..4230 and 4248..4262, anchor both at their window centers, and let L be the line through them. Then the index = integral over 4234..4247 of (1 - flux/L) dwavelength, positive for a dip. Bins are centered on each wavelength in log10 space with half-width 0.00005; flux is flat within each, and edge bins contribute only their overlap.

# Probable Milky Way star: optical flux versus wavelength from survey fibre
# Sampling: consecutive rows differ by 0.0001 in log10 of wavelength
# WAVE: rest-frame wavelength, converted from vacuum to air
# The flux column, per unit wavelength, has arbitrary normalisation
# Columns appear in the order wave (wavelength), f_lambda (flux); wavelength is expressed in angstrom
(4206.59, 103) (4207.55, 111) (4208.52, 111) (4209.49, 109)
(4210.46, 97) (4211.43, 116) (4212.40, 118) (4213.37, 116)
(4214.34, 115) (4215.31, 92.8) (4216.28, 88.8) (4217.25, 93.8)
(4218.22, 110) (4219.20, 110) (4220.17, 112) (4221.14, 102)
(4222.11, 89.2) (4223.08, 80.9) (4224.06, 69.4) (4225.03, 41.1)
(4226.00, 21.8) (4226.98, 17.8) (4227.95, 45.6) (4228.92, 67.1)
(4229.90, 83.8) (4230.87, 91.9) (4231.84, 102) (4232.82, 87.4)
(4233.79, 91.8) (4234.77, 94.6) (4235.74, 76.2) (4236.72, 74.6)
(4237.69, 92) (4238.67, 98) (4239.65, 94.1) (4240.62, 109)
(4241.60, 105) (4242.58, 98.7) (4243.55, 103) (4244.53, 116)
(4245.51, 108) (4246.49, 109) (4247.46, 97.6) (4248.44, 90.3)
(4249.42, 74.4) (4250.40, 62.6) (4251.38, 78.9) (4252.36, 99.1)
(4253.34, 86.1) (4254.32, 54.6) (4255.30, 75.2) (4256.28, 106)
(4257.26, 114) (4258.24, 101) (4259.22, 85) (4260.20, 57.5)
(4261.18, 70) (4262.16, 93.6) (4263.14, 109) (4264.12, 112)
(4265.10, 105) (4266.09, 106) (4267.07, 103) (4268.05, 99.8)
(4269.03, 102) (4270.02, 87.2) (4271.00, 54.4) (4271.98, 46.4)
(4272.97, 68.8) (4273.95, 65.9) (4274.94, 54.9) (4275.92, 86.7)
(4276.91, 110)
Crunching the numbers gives -3.1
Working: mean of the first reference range 75.1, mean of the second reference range 82.7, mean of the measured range 98.2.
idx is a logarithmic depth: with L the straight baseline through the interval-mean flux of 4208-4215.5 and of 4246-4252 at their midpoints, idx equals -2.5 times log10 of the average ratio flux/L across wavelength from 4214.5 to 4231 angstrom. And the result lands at 0.31 mag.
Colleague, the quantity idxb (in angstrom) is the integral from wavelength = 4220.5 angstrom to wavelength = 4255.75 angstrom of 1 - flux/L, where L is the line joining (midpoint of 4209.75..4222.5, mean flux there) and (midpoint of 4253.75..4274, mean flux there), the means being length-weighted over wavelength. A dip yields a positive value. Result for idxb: 4.76 angstrom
